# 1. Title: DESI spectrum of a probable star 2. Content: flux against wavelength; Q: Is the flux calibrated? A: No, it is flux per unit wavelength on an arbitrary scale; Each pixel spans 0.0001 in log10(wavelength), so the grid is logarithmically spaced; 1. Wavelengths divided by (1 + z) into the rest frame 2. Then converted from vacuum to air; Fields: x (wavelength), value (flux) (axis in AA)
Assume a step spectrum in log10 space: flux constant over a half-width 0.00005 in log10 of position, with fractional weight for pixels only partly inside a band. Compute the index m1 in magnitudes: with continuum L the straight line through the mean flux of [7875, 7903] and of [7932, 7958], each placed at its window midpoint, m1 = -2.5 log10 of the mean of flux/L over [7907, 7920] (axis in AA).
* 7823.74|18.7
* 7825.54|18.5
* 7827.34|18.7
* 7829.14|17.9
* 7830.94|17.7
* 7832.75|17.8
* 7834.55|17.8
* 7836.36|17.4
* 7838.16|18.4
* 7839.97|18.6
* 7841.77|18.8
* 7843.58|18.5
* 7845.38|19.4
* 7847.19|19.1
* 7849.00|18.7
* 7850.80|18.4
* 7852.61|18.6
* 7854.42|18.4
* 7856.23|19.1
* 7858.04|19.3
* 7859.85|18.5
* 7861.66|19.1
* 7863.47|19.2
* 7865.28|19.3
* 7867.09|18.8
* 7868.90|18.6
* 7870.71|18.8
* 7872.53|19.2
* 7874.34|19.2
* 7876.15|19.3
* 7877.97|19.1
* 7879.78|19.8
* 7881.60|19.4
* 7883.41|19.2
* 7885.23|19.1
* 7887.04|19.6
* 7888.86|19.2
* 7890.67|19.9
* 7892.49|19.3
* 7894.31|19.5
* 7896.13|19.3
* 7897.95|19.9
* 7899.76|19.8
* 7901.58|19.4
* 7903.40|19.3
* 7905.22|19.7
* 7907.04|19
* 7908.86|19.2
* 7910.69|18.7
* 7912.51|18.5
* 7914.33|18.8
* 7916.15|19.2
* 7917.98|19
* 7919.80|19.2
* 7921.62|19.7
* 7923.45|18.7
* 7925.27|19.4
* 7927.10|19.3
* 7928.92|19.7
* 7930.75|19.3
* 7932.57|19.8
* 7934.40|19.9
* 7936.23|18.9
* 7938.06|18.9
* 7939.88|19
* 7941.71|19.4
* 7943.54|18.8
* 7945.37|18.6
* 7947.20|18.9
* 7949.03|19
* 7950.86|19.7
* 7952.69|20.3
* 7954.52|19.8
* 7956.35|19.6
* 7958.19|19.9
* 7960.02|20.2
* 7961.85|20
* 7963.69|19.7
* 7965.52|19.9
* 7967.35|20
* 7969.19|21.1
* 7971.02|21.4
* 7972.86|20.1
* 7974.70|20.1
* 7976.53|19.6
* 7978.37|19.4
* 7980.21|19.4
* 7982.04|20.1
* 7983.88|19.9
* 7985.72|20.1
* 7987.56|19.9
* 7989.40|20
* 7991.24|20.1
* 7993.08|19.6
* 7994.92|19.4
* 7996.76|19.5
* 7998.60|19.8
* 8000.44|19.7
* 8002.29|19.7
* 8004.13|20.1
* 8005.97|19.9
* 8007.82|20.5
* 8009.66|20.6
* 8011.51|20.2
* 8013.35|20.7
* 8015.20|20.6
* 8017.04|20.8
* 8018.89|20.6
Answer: 0.027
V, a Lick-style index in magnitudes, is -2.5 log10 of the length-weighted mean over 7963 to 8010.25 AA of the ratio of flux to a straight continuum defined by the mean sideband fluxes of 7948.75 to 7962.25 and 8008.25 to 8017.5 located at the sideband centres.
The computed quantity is 0.014 mag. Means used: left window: 19.8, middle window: 20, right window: 20.6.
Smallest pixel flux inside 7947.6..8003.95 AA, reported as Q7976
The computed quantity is 19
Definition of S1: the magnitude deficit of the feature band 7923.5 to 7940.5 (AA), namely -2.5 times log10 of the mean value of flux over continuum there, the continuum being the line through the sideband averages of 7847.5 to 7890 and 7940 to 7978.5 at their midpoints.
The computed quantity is 0.01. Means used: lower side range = 19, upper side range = 19.8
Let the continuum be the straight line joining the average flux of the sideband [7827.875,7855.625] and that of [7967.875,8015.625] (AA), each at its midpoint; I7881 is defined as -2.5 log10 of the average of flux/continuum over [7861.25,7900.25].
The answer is -0.03 mag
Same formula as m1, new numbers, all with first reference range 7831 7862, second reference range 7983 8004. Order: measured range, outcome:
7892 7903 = -0.03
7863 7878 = -0.02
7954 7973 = -0.03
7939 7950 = 0.02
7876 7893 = -0.03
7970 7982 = -0.02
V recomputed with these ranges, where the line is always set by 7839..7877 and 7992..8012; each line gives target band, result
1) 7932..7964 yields 0.00 mag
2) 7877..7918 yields -0.01 mag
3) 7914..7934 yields 0.00 mag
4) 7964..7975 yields -0.04 mag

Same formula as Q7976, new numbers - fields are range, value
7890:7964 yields 18.5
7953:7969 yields 19.6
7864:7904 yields 18.6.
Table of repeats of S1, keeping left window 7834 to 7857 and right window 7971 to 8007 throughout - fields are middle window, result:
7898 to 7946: 0.002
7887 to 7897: -0.027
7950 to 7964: -0.019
